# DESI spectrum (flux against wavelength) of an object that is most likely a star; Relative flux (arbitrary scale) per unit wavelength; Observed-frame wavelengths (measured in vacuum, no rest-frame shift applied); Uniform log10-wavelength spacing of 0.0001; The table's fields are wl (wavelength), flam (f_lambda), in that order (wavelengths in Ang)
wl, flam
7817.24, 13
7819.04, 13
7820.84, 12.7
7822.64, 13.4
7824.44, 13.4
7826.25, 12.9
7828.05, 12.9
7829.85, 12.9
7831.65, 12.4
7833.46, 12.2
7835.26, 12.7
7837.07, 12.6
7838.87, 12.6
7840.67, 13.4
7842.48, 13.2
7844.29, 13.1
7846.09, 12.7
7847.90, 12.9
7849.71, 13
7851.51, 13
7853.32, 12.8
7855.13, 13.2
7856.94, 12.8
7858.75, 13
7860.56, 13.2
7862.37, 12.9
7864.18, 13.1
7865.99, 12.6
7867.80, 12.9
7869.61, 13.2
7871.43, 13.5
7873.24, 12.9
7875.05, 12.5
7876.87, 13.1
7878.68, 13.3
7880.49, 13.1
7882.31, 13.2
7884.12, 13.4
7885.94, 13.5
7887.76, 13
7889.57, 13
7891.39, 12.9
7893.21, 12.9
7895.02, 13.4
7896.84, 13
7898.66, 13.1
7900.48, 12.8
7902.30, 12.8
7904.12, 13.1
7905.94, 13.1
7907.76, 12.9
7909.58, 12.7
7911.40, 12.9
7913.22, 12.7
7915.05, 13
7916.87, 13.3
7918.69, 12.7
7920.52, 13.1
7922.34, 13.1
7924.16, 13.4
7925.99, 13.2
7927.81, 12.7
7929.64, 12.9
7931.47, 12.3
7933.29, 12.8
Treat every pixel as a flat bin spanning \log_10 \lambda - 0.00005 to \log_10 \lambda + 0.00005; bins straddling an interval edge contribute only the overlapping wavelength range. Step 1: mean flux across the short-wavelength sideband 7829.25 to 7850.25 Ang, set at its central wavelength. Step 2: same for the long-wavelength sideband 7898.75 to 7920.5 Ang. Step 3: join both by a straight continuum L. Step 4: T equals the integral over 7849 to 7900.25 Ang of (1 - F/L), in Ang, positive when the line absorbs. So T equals -0.75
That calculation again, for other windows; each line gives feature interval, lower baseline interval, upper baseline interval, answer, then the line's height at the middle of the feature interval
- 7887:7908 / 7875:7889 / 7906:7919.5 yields 0.1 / 13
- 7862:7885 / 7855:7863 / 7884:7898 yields 0.0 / 13.1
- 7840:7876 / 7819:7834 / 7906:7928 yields -0.2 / 12.9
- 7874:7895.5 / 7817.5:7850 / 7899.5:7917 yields -0.3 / 12.9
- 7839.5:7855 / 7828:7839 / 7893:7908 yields -0.4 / 12.7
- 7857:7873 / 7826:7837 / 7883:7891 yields -0.1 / 13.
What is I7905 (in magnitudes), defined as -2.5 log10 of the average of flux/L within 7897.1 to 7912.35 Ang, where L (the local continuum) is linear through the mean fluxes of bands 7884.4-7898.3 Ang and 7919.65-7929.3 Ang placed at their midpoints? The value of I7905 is 0.01 mag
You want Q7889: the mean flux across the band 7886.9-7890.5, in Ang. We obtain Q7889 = 13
